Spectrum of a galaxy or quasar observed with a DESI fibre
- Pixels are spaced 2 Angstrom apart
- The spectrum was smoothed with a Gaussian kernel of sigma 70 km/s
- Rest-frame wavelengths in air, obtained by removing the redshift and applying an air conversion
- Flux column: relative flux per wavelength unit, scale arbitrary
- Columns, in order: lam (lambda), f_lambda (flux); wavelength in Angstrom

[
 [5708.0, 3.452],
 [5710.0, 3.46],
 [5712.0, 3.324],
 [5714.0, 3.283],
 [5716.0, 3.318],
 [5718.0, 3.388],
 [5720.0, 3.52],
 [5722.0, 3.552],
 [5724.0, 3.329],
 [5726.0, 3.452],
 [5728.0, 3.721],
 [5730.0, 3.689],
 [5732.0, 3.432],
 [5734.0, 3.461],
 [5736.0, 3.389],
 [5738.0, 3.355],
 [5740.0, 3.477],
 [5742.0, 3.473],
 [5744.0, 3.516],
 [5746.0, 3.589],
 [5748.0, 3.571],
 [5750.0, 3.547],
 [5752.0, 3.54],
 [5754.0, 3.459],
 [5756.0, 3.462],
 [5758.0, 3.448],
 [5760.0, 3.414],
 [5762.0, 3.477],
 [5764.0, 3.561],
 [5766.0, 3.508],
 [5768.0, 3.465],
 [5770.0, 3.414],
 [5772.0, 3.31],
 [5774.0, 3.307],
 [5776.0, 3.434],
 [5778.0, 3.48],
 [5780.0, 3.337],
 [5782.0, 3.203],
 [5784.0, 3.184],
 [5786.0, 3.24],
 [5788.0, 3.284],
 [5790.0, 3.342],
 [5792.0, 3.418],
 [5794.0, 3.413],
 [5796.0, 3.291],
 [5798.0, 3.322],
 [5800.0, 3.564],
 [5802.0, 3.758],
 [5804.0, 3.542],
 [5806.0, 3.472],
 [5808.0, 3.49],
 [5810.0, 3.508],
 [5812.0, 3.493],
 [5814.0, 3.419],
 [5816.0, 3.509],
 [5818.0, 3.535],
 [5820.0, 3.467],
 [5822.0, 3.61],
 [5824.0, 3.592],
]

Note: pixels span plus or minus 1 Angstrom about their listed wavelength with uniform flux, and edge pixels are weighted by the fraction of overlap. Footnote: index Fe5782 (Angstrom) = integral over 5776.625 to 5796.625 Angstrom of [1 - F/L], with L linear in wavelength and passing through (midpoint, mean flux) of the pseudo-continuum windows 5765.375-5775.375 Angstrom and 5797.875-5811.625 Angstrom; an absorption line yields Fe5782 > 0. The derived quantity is 0.8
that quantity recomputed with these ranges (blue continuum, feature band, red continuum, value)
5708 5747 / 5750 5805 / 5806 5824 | 1.1 Angstrom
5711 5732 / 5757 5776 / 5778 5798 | -0.4 Angstrom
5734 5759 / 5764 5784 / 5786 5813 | 0.5 Angstrom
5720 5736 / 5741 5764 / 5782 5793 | -0.6 Angstrom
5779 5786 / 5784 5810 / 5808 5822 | -0.5 Angstrom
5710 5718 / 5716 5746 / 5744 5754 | -0.4 Angstrom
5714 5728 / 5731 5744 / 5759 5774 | 0.0 Angstrom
